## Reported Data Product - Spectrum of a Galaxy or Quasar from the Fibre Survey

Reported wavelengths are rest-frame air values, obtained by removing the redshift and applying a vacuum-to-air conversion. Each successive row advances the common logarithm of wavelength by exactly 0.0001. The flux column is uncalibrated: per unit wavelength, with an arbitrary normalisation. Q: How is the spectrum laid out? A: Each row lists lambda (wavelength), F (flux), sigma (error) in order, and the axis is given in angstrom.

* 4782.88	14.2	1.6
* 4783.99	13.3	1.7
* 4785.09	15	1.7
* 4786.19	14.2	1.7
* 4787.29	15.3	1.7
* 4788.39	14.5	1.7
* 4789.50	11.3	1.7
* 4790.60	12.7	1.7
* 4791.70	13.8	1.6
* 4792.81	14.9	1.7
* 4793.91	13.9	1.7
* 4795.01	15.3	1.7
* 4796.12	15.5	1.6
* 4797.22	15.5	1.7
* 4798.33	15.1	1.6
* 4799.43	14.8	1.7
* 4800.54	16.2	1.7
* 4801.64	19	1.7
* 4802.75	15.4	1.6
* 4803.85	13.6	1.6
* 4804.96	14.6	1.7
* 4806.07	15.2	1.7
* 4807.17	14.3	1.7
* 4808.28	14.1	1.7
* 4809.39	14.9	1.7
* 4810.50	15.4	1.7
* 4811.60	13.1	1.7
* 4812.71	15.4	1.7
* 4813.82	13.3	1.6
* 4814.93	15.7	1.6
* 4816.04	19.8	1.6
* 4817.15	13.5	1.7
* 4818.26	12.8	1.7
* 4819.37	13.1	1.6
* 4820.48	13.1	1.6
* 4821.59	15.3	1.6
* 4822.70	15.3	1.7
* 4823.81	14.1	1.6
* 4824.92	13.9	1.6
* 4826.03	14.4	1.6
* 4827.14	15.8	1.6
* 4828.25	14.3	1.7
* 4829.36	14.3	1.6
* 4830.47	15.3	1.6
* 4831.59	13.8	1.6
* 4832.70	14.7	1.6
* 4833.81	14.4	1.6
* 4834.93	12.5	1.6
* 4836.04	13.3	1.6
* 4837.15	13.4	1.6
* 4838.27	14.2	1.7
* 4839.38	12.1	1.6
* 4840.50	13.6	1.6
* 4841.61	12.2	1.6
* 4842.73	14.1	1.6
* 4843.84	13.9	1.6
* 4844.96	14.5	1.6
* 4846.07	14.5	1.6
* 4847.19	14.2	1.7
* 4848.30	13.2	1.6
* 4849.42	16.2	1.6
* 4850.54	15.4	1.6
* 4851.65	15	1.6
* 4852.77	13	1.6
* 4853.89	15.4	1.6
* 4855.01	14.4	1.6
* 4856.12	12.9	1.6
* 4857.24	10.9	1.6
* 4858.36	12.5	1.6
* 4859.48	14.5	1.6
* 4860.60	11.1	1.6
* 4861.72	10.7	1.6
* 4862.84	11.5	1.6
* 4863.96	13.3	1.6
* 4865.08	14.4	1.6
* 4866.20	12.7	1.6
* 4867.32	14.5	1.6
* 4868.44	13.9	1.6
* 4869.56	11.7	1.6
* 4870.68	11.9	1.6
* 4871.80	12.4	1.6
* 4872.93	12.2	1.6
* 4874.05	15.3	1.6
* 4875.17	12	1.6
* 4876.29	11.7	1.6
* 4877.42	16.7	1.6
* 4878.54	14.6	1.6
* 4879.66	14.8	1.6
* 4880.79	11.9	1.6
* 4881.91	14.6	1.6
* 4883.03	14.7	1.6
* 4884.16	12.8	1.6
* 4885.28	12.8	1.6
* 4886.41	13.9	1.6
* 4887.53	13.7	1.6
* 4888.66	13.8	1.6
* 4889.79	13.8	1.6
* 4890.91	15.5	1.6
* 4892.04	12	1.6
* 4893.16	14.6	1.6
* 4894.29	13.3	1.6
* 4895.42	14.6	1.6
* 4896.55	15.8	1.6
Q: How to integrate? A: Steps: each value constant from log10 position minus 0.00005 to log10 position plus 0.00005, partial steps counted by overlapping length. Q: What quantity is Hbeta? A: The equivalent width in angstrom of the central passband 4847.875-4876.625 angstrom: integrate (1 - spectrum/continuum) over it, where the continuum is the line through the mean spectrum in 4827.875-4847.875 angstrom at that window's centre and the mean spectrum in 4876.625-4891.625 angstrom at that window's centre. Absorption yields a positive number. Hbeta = 1.6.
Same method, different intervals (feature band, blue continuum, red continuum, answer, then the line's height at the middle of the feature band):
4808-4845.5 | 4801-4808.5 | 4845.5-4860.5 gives 1.1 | 14.6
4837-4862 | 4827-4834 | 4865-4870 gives 0.7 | 14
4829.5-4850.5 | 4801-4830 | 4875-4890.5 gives 0.7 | 14.4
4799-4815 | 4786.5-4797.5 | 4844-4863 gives -1.0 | 14.1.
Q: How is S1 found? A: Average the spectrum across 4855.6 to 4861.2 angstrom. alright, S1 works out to 12.4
